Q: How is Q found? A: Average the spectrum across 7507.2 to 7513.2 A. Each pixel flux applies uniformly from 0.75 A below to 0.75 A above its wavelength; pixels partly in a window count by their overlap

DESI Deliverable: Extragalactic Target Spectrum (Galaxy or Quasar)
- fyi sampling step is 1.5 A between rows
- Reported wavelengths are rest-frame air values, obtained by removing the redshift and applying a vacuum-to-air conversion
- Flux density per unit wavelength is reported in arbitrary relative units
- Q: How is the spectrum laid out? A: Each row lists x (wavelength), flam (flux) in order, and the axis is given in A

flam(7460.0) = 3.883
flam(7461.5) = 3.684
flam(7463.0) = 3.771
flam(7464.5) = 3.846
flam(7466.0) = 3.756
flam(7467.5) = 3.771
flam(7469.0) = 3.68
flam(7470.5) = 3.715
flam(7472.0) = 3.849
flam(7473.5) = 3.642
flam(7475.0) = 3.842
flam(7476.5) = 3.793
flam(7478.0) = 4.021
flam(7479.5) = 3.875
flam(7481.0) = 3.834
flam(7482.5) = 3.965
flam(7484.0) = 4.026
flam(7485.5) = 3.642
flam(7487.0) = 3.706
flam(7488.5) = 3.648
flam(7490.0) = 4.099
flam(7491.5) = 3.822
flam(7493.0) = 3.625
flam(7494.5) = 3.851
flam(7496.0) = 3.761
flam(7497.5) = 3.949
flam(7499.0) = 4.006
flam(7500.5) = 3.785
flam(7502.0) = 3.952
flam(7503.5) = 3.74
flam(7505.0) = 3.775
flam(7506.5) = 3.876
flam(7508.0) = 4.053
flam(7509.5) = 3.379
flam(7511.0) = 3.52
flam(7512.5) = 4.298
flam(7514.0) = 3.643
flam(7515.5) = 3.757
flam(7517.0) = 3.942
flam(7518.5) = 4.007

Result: 3.81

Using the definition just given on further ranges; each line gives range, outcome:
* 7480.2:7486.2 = 3.87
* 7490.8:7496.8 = 3.77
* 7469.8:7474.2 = 3.74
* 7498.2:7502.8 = 3.91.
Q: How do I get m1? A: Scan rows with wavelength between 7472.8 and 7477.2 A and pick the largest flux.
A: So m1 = 3.842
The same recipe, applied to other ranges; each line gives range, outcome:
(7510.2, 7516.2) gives 4.298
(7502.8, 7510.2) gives 4.053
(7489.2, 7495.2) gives 4.099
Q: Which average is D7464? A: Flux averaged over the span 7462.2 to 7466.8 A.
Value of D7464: 3.79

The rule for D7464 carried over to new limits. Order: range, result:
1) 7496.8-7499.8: 3.97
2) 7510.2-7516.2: 3.8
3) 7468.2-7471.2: 3.7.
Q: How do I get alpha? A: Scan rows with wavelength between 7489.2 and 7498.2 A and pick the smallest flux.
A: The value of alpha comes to 3.625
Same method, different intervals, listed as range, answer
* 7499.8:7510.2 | 3.379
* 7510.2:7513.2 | 3.52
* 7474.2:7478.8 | 3.793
